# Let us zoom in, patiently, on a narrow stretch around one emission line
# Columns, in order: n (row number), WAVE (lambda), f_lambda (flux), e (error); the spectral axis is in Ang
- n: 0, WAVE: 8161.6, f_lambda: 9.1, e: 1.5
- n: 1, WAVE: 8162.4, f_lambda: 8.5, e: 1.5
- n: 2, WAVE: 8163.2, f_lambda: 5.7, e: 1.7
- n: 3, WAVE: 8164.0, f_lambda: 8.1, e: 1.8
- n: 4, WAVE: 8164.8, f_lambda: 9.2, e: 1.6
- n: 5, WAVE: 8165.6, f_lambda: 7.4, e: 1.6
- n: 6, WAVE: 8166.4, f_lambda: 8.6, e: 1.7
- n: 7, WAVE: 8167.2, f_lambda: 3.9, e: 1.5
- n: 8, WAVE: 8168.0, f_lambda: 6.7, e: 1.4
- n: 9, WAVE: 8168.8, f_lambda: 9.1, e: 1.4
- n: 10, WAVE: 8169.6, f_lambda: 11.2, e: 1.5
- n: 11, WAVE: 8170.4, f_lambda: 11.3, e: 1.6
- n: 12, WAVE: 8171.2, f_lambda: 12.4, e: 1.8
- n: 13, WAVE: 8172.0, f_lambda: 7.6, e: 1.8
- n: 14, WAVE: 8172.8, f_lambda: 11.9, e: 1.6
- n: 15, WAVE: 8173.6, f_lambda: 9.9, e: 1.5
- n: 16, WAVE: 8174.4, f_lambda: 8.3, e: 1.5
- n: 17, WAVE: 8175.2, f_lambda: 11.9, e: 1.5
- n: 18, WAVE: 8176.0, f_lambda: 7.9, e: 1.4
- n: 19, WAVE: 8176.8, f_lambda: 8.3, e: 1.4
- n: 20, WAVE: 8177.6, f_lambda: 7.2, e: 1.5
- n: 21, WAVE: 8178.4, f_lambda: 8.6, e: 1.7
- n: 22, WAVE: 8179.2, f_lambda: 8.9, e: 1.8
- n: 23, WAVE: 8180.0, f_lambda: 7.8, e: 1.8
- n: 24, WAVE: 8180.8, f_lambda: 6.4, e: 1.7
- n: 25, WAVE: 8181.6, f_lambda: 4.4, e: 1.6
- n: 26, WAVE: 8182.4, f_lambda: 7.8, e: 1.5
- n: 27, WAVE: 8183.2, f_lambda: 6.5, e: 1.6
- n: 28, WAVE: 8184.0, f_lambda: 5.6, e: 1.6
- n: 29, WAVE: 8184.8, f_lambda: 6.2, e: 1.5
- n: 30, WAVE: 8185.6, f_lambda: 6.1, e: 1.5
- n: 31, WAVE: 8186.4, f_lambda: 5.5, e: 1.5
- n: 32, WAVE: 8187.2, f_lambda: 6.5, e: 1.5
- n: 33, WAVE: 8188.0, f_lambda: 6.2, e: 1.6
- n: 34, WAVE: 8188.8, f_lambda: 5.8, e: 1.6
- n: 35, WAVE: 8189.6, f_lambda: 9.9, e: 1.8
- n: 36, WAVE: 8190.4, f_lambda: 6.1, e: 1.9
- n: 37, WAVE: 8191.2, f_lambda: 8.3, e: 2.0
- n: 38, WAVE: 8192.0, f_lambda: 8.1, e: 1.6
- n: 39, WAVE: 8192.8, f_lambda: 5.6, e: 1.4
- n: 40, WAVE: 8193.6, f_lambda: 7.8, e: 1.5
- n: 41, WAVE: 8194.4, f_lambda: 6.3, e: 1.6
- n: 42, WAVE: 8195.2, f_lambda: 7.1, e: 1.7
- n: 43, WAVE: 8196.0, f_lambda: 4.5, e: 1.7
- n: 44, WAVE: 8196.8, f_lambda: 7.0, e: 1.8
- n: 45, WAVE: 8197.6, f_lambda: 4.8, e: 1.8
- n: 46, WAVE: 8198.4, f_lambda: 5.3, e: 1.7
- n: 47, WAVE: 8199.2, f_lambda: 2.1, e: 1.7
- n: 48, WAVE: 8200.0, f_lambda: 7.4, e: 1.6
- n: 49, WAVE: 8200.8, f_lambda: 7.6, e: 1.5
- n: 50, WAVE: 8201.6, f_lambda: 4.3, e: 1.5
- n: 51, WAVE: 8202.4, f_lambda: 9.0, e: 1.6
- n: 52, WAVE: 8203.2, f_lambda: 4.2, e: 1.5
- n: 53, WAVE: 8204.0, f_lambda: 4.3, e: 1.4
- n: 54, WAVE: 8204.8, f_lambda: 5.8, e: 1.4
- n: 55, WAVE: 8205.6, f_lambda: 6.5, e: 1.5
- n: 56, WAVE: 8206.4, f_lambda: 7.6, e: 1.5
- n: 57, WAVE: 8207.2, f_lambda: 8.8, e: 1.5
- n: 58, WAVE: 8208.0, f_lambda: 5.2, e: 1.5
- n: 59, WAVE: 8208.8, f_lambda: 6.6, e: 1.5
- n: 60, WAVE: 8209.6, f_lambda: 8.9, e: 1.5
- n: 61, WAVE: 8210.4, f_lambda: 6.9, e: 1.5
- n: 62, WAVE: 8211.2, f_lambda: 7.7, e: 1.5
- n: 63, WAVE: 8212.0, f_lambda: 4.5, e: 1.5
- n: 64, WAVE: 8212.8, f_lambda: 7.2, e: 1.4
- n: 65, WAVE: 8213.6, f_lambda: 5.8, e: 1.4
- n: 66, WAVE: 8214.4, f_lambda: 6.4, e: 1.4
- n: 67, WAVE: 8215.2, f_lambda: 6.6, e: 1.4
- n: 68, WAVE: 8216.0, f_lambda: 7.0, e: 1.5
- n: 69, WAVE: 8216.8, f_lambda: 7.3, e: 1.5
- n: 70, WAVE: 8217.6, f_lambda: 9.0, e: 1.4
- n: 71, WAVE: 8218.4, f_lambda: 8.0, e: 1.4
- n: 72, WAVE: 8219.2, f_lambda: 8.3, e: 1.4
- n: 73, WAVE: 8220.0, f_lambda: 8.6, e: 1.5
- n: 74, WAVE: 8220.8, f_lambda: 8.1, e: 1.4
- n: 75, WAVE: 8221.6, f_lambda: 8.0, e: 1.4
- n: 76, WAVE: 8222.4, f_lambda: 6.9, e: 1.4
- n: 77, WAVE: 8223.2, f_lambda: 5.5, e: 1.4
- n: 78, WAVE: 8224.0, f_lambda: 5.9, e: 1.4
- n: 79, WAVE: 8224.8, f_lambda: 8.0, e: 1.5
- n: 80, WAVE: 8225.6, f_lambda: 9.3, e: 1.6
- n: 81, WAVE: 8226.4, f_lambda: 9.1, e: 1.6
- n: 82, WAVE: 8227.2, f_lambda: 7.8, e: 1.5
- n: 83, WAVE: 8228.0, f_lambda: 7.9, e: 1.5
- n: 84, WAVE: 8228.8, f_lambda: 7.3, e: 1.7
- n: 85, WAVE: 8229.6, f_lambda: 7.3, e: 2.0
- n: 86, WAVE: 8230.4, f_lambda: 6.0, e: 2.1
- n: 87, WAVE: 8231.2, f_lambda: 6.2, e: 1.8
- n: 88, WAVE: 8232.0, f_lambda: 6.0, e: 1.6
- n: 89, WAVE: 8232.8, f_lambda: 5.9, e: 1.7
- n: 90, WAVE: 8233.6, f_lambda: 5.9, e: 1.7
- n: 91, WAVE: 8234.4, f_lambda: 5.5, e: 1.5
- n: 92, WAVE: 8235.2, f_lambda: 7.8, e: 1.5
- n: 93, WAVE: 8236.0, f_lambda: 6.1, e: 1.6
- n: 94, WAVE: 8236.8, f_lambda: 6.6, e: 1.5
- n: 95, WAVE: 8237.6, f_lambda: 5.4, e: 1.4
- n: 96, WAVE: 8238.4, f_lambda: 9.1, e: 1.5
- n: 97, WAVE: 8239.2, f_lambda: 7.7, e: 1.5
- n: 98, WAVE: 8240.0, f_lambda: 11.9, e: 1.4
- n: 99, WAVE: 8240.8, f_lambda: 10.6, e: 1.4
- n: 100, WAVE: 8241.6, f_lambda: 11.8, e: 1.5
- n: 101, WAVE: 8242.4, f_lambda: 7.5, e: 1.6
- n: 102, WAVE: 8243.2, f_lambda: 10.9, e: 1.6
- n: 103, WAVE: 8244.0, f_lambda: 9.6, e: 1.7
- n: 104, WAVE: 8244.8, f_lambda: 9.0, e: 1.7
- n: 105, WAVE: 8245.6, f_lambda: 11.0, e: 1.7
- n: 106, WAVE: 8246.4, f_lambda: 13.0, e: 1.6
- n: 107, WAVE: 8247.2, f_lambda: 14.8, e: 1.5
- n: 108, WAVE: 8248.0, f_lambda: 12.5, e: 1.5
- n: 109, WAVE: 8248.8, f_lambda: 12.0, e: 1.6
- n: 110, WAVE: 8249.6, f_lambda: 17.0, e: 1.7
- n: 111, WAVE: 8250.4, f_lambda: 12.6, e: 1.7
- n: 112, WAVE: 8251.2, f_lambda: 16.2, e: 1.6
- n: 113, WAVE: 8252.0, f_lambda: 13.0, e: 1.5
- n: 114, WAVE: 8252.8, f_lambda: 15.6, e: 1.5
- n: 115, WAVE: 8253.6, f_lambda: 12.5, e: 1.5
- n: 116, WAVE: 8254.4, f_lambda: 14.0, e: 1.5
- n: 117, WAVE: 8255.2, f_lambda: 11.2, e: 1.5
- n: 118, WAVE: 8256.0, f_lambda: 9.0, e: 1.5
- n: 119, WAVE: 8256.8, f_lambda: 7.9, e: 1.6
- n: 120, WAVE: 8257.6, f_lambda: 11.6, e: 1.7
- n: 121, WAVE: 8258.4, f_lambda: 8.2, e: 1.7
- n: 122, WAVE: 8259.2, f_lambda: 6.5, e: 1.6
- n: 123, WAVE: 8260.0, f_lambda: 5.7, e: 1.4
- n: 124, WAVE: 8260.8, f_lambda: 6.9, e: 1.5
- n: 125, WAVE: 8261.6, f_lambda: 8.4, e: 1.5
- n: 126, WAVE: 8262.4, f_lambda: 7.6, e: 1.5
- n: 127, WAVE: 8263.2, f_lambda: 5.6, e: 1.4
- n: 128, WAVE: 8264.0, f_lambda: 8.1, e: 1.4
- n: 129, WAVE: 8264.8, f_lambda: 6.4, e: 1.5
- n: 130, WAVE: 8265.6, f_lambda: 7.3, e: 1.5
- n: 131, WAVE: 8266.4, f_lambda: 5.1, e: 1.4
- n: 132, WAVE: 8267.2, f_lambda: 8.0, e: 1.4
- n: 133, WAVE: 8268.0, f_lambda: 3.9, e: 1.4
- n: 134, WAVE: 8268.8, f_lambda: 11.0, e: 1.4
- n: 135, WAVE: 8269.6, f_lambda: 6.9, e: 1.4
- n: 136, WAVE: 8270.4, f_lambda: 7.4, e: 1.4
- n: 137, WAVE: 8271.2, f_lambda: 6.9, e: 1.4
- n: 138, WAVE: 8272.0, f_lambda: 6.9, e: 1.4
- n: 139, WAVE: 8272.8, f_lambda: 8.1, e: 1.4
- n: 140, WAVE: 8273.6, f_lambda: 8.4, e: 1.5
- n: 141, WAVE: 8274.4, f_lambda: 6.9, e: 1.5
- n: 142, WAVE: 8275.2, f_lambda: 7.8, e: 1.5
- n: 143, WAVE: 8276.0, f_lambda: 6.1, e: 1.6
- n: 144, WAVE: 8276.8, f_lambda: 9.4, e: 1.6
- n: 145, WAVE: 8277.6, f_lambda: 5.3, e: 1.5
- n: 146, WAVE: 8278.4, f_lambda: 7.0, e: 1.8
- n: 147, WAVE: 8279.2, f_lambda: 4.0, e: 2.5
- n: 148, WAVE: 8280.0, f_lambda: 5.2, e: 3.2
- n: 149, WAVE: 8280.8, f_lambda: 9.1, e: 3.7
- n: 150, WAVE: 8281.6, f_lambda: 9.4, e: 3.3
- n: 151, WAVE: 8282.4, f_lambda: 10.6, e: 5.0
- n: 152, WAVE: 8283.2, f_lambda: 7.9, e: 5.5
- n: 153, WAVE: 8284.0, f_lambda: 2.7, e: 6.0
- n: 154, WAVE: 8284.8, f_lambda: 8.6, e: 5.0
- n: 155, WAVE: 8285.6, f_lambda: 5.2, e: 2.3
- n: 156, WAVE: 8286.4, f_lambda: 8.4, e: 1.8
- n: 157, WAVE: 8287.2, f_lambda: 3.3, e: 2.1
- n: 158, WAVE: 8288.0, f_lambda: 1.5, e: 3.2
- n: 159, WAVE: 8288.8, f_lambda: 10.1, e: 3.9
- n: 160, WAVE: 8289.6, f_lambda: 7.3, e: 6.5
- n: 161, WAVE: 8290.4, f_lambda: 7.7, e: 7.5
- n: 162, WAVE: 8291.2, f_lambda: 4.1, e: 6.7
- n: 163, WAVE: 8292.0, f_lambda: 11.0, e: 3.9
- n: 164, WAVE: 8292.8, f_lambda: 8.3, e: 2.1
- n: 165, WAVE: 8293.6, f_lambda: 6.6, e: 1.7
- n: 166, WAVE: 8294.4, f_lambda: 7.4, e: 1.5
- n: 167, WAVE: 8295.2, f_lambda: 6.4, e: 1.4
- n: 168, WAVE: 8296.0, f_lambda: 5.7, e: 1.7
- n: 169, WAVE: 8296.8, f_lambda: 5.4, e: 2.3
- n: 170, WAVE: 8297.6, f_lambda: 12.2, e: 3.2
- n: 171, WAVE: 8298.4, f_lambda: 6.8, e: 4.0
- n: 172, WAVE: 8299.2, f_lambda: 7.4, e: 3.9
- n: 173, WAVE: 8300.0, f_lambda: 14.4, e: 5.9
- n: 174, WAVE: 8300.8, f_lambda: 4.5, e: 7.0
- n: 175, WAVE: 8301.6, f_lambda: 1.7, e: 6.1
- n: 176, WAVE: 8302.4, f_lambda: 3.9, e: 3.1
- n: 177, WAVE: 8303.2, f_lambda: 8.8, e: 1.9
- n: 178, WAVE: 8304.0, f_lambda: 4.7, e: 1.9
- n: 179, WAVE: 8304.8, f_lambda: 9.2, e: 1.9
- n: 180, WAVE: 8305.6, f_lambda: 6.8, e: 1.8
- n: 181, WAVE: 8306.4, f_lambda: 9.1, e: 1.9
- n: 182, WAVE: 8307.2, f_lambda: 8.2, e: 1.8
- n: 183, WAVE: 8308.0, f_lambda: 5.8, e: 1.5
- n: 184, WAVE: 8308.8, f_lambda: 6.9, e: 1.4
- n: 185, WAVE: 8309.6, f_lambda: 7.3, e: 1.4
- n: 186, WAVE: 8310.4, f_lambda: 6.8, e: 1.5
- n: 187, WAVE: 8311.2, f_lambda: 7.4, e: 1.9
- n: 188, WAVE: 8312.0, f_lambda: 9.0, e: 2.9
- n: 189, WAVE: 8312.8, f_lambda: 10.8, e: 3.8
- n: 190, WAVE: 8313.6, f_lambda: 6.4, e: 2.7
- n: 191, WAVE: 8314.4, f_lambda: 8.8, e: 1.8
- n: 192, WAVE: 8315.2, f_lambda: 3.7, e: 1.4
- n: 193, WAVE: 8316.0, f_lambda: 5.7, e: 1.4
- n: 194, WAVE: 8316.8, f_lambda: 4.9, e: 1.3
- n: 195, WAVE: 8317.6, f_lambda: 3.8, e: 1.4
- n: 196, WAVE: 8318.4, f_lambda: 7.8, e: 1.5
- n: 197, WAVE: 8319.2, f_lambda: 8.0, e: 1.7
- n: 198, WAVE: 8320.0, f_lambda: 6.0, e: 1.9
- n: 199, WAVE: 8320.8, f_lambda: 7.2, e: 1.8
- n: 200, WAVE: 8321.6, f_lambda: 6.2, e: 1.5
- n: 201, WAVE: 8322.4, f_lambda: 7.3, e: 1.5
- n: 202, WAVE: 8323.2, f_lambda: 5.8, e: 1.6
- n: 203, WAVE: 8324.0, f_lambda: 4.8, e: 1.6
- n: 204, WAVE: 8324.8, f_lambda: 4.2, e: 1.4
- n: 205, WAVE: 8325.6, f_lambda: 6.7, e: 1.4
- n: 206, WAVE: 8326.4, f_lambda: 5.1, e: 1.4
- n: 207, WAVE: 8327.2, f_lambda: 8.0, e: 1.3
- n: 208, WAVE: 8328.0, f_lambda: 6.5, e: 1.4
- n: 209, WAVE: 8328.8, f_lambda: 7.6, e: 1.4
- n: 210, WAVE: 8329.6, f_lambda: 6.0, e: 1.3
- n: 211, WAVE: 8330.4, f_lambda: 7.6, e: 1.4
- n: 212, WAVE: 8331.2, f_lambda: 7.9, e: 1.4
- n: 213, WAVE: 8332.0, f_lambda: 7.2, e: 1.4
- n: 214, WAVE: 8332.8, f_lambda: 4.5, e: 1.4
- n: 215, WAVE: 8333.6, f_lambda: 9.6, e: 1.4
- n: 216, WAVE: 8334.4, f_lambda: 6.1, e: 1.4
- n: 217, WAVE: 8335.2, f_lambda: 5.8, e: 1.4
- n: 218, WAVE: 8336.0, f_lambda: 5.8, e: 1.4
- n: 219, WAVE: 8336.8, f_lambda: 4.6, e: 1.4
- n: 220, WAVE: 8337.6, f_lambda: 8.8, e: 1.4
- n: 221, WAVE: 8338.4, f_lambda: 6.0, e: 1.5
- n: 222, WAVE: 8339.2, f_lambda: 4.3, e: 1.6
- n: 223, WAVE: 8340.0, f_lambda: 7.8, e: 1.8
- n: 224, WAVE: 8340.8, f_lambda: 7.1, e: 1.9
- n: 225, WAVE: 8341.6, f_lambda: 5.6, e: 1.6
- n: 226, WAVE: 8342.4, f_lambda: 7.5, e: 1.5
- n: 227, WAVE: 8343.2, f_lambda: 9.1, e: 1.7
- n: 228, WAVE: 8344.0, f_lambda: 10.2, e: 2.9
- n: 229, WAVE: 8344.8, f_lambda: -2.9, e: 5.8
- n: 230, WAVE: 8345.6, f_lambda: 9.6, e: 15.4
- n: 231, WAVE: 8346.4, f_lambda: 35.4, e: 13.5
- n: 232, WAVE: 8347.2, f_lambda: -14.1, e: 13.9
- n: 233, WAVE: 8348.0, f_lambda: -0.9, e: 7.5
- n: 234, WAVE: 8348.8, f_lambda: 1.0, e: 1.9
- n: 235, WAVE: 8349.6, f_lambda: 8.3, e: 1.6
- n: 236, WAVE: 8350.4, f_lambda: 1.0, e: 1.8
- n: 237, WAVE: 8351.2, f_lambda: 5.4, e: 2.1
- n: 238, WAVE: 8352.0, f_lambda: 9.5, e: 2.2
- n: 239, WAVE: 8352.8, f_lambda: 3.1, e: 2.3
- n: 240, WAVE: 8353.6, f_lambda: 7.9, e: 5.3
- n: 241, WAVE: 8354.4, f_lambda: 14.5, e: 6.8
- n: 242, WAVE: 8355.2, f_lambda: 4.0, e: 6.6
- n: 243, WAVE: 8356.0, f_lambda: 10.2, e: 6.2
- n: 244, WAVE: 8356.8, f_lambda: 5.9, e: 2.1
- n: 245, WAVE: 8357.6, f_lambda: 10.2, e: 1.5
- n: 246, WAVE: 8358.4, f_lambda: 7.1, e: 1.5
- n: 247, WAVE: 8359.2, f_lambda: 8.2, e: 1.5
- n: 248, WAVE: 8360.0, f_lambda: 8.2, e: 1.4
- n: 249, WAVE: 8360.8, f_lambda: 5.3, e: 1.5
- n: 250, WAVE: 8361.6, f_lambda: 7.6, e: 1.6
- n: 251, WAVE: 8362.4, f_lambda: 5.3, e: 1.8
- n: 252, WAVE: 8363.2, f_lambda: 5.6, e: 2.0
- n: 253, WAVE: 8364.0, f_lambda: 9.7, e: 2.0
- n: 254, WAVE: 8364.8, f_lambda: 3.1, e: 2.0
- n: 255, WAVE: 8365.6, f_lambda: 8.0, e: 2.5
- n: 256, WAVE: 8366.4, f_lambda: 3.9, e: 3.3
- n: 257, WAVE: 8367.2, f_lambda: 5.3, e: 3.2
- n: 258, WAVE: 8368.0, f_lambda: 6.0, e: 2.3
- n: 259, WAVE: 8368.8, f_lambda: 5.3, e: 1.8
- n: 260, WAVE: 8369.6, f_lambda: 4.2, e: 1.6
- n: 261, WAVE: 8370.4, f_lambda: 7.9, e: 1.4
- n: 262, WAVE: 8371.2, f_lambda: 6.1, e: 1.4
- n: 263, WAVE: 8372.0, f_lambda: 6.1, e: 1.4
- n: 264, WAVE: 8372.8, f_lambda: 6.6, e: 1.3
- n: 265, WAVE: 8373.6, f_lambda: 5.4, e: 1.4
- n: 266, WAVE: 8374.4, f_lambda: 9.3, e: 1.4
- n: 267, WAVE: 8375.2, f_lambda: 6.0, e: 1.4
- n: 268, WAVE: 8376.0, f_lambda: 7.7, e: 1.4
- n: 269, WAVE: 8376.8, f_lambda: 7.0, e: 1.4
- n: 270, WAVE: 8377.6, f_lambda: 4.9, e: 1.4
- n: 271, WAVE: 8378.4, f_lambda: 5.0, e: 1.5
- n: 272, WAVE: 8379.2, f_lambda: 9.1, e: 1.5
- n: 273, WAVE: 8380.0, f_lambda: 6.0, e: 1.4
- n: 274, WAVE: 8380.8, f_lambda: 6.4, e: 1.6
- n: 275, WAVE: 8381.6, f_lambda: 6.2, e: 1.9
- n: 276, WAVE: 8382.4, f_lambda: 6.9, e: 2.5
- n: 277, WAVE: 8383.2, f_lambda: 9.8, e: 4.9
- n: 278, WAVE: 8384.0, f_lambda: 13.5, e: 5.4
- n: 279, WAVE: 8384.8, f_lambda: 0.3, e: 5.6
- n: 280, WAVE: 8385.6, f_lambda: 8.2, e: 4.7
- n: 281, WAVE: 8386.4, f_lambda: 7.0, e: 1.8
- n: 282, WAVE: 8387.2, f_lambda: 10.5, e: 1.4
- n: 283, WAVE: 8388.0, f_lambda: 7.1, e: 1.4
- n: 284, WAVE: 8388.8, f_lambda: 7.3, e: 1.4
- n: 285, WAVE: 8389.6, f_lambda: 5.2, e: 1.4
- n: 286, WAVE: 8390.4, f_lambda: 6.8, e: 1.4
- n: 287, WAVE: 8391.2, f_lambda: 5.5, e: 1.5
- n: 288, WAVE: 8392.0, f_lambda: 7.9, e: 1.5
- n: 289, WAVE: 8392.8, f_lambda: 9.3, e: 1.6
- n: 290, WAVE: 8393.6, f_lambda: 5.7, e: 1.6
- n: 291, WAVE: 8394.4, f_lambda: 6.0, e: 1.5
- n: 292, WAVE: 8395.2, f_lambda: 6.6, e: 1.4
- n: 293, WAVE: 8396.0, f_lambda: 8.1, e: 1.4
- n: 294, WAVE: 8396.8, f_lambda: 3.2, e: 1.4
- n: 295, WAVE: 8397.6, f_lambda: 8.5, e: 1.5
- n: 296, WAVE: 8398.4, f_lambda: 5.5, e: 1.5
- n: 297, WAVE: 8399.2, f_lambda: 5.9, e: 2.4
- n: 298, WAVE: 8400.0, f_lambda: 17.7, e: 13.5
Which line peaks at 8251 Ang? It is [O III]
